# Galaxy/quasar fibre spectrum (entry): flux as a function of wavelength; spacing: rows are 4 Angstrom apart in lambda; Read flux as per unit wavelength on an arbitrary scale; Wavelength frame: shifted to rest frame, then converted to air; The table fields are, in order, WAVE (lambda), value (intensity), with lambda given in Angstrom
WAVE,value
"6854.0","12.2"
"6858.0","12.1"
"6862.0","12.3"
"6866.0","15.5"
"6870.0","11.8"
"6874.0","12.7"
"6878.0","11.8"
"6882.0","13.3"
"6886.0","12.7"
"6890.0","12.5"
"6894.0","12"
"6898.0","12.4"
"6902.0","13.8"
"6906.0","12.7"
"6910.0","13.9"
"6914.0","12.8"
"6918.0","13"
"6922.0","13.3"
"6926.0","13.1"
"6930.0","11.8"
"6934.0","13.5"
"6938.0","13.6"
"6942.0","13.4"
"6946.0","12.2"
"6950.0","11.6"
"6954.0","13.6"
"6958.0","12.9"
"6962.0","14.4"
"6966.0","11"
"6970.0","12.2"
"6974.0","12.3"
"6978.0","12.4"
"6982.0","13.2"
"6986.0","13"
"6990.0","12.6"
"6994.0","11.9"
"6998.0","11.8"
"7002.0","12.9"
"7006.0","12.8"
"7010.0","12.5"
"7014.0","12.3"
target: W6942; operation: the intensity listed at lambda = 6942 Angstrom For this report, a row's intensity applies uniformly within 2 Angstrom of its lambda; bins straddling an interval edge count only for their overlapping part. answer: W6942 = 13.4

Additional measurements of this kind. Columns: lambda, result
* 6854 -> 12.2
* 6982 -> 13.2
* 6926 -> 13.1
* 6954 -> 13.6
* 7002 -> 12.9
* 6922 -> 13.3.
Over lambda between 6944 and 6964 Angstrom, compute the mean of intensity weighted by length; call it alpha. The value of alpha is 12.9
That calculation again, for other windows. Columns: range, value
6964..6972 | 11.6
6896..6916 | 13.1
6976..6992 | 12.8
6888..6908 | 12.7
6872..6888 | 12.6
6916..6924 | 13.2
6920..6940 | 13.1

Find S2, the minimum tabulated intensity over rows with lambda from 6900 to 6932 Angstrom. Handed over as 11.8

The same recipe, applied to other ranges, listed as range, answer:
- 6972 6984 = 12.3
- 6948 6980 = 11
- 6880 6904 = 12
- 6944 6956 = 11.6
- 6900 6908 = 12.7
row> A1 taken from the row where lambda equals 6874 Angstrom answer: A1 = 12.7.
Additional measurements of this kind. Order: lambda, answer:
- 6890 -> 12.5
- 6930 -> 11.8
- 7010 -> 12.5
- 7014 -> 12.3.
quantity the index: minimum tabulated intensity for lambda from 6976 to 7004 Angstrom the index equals 11.8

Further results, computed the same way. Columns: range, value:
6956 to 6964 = 12.9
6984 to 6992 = 12.6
